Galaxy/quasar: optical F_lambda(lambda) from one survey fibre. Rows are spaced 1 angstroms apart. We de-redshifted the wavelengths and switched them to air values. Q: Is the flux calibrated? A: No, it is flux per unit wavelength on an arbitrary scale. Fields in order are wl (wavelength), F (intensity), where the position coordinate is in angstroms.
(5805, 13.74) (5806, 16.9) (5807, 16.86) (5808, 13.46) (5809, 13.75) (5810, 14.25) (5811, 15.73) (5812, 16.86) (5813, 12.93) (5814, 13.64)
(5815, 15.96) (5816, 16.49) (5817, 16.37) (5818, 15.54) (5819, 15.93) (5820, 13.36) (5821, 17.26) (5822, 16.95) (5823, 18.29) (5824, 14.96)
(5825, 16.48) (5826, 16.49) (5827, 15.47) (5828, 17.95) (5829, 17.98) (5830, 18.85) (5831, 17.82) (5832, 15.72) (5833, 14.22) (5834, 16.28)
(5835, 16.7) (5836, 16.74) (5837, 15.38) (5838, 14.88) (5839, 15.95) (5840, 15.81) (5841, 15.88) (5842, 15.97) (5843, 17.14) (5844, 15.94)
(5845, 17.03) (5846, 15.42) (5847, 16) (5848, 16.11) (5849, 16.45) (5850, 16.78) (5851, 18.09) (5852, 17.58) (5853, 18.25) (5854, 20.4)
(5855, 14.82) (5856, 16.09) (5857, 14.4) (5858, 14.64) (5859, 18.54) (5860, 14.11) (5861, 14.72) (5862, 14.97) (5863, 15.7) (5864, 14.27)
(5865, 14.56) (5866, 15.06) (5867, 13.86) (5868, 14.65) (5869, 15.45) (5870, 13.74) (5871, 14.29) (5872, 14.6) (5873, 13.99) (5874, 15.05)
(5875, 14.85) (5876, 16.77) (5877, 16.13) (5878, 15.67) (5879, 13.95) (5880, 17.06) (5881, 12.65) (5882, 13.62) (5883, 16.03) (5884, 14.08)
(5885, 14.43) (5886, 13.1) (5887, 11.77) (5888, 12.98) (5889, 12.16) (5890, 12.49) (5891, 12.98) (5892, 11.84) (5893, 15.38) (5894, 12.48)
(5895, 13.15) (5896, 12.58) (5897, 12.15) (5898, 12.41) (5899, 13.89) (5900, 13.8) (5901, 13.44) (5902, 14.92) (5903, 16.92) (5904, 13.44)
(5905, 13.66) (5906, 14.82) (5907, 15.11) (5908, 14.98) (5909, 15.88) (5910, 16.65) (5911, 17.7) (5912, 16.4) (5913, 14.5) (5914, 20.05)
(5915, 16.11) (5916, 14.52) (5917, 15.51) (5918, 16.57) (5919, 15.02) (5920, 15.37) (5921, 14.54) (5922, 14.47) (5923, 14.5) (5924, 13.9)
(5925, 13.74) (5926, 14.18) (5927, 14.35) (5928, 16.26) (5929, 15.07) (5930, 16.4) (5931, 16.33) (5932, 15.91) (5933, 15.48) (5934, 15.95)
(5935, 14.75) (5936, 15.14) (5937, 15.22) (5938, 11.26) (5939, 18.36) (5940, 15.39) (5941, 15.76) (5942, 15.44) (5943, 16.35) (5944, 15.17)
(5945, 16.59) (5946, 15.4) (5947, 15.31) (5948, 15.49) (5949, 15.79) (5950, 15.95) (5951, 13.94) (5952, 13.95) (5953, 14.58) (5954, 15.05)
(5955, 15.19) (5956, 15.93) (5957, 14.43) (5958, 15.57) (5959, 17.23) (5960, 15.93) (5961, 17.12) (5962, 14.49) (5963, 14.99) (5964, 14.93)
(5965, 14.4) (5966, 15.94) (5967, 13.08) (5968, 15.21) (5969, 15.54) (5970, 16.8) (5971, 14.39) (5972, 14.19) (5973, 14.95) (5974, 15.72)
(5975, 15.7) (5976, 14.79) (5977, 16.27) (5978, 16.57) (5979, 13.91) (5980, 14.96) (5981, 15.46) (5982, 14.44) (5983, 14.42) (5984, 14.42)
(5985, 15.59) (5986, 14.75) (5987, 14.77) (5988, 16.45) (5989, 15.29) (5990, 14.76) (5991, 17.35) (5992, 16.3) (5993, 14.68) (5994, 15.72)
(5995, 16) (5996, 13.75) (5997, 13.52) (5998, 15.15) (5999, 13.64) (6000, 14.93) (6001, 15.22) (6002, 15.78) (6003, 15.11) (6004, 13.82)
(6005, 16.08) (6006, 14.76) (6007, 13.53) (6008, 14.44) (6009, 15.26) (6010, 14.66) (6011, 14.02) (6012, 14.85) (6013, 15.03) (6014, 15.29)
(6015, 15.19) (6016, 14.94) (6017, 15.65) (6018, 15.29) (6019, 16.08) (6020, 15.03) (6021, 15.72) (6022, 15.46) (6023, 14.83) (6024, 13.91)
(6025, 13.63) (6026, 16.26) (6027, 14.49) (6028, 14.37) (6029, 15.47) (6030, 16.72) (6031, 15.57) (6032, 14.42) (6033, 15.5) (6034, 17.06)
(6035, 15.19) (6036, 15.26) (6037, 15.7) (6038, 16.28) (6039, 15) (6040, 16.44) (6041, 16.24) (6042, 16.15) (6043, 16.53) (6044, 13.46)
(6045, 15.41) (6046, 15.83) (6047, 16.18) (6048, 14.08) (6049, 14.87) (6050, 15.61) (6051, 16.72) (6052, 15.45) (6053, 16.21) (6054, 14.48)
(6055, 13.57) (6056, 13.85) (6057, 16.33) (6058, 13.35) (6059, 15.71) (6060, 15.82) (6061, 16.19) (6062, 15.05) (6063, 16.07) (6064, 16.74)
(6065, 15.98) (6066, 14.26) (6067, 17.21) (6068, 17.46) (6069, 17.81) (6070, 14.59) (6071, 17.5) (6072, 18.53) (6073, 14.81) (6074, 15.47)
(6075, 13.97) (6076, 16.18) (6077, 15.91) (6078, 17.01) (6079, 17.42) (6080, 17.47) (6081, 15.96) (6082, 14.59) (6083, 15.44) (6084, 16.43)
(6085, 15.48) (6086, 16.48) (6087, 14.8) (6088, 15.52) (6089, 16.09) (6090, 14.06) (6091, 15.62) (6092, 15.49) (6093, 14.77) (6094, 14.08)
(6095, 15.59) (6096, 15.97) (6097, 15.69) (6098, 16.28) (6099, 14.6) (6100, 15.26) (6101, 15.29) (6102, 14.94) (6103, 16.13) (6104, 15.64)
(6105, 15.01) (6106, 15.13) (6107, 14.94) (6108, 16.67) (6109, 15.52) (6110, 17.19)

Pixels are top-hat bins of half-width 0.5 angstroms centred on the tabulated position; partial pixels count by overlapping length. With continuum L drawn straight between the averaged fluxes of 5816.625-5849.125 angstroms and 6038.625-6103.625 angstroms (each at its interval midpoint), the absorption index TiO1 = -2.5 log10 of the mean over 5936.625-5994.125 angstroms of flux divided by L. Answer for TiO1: 0.044 mag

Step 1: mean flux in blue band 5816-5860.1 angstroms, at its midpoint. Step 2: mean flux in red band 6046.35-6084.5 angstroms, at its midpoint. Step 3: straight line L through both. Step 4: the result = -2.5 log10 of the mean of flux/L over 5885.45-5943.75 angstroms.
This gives 0.10 mag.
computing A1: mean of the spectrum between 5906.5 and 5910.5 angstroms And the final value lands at 15.7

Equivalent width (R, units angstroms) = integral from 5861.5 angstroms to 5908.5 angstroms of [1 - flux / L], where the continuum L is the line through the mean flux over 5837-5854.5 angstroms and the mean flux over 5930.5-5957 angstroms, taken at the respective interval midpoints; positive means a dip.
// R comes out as 5.7 angstroms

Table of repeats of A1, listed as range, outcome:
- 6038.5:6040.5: 15.7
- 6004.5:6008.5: 14.7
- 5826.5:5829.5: 17.1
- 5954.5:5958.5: 15.3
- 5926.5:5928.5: 15.3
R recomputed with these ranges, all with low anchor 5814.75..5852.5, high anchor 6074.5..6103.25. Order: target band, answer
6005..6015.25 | 0.7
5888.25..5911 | 3.1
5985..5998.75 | 0.6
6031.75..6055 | 0.3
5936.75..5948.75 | 0.4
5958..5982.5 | 1.0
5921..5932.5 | 0.8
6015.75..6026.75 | 0.5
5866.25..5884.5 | 1.6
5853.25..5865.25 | 0.5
